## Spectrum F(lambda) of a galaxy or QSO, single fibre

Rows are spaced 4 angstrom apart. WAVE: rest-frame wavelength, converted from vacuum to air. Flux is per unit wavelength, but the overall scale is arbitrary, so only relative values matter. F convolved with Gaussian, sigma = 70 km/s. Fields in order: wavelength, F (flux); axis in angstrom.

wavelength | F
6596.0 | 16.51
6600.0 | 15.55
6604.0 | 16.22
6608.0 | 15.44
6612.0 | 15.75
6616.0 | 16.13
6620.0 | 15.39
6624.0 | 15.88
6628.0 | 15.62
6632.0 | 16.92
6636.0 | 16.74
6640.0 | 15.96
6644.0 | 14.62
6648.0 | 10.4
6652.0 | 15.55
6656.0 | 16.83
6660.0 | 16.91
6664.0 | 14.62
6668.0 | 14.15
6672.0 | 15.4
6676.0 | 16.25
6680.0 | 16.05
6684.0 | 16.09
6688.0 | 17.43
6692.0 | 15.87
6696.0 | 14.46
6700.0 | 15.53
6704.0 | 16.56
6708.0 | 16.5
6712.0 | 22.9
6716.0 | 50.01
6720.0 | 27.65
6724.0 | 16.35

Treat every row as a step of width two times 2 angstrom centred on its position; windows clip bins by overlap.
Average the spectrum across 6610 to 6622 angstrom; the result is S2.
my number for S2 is 15.8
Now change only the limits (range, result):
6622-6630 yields 15.8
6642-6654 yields 13.5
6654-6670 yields 15.6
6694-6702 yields 15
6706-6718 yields 29.8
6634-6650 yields 14.4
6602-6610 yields 15.8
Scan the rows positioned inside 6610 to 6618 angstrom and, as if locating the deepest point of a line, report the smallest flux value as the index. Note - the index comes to 15.75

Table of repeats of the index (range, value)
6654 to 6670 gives 14.15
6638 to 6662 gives 10.4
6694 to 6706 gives 14.46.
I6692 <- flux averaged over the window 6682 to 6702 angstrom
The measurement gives 15.9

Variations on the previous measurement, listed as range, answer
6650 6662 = 16.4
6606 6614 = 15.6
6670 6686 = 15.9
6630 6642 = 16.5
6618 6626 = 15.6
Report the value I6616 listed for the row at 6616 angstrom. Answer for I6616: 16.13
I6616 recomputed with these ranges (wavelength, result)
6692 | 15.87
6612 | 15.75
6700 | 15.53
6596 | 16.51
